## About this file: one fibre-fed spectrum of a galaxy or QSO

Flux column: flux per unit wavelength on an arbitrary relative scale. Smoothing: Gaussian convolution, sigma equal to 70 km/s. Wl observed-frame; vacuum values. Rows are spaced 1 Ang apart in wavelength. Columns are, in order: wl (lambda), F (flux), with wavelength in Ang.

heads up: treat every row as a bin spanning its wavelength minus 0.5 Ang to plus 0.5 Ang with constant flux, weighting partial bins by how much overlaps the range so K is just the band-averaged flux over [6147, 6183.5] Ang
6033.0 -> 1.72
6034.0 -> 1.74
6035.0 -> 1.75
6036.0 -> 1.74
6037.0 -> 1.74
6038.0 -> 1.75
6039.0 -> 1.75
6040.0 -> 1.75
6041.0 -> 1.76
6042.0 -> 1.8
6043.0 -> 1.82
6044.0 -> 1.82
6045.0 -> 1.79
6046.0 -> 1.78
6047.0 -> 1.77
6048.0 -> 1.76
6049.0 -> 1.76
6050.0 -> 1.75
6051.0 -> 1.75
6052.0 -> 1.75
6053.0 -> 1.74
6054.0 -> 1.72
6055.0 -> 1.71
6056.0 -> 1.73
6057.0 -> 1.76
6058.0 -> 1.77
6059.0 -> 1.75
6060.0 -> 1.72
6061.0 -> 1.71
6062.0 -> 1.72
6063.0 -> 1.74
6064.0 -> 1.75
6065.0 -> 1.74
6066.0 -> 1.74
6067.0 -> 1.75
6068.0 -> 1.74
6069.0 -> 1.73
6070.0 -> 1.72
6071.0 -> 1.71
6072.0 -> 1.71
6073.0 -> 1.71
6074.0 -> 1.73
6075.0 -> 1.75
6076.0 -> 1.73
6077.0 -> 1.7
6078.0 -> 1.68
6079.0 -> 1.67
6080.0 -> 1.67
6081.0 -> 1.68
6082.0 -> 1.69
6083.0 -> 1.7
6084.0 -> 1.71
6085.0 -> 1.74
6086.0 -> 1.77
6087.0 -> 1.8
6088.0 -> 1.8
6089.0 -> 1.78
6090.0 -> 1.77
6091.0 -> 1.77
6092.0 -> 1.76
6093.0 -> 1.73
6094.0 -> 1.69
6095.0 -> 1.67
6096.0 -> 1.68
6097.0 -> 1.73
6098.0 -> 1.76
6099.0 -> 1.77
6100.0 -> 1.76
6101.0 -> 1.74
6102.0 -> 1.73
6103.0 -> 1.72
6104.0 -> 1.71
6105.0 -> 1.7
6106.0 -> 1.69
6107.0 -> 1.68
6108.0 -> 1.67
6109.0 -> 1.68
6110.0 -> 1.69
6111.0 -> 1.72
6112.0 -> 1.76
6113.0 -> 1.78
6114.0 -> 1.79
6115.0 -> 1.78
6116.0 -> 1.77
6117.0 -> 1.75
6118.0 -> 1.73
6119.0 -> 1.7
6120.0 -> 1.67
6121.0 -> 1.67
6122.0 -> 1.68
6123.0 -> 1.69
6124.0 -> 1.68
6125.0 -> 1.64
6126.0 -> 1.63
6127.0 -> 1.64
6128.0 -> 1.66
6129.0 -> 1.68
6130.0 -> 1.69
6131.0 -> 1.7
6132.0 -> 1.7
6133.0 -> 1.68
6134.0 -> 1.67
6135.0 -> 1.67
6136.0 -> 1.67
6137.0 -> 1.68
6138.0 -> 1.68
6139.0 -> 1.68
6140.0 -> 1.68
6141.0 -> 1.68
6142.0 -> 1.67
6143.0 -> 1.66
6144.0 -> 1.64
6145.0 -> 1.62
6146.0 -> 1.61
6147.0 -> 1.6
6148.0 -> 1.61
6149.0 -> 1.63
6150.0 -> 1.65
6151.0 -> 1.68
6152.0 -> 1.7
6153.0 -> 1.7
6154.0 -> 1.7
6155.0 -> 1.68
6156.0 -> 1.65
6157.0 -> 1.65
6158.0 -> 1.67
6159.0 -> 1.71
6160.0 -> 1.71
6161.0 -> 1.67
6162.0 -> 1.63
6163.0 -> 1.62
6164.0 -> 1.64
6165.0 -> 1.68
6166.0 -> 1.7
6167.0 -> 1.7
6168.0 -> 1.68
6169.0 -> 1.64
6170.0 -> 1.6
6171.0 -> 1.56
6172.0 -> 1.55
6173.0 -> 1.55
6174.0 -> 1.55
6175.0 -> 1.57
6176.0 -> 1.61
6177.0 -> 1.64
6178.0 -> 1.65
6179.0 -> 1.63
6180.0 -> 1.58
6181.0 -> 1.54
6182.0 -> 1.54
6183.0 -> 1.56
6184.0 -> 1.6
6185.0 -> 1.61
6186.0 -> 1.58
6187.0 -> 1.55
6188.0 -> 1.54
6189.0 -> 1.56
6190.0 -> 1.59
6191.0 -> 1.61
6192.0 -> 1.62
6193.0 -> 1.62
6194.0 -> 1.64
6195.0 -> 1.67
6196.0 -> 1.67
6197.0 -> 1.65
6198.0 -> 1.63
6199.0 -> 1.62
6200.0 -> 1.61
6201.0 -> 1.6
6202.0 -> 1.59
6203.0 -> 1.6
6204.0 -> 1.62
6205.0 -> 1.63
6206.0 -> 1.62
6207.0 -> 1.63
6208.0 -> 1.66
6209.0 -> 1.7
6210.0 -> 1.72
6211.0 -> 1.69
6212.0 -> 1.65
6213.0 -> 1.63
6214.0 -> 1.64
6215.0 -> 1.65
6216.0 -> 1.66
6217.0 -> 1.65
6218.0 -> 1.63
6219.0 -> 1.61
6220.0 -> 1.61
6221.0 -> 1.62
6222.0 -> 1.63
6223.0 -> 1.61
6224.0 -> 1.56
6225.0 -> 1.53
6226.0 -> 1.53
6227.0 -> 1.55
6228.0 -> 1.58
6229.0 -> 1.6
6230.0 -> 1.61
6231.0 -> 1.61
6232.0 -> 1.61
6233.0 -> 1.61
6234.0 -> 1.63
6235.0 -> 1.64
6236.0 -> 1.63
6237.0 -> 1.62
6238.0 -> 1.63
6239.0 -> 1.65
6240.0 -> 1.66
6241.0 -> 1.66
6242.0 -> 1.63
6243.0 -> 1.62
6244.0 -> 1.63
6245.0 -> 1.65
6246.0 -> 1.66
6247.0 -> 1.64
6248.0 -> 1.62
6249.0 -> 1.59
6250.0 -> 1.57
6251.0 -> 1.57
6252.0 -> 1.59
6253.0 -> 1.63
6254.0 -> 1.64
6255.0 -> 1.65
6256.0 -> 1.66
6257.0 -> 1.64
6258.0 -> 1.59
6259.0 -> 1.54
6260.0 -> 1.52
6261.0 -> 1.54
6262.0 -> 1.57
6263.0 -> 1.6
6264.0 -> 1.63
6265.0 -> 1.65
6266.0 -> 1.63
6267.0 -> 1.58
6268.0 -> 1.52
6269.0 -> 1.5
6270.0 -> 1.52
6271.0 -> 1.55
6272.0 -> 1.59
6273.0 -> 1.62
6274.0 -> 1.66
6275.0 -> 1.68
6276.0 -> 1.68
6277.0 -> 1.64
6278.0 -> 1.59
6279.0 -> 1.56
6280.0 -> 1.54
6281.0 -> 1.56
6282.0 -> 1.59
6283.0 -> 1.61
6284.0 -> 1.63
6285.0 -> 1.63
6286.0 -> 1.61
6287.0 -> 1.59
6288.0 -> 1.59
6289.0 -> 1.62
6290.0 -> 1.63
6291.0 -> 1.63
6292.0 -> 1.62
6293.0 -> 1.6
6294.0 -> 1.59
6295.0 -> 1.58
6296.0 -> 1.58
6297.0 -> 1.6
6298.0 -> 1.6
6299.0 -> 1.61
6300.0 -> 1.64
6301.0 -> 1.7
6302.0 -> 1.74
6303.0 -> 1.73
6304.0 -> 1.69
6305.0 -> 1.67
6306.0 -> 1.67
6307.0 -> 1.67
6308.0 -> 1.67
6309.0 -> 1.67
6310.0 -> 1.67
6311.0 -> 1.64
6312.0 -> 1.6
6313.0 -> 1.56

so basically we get 1.63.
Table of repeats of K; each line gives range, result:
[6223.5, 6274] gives 1.6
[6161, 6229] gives 1.62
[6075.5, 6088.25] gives 1.72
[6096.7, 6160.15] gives 1.69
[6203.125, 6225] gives 1.64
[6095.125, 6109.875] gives 1.71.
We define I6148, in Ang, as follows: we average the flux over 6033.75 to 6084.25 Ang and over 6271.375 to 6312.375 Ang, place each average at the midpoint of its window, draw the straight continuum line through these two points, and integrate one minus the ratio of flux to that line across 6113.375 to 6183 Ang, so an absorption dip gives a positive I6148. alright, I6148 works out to 1.6 Ang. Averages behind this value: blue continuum 1.74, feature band 1.66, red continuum 1.63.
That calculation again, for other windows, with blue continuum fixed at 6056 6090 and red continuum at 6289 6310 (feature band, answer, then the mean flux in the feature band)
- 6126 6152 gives 0.7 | 1.66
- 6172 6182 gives 0.6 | 1.59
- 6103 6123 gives 0.0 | 1.72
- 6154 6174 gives 0.6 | 1.65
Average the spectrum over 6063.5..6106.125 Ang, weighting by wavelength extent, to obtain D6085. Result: 1.73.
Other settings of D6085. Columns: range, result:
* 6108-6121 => 1.73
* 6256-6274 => 1.58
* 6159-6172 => 1.65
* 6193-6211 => 1.64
